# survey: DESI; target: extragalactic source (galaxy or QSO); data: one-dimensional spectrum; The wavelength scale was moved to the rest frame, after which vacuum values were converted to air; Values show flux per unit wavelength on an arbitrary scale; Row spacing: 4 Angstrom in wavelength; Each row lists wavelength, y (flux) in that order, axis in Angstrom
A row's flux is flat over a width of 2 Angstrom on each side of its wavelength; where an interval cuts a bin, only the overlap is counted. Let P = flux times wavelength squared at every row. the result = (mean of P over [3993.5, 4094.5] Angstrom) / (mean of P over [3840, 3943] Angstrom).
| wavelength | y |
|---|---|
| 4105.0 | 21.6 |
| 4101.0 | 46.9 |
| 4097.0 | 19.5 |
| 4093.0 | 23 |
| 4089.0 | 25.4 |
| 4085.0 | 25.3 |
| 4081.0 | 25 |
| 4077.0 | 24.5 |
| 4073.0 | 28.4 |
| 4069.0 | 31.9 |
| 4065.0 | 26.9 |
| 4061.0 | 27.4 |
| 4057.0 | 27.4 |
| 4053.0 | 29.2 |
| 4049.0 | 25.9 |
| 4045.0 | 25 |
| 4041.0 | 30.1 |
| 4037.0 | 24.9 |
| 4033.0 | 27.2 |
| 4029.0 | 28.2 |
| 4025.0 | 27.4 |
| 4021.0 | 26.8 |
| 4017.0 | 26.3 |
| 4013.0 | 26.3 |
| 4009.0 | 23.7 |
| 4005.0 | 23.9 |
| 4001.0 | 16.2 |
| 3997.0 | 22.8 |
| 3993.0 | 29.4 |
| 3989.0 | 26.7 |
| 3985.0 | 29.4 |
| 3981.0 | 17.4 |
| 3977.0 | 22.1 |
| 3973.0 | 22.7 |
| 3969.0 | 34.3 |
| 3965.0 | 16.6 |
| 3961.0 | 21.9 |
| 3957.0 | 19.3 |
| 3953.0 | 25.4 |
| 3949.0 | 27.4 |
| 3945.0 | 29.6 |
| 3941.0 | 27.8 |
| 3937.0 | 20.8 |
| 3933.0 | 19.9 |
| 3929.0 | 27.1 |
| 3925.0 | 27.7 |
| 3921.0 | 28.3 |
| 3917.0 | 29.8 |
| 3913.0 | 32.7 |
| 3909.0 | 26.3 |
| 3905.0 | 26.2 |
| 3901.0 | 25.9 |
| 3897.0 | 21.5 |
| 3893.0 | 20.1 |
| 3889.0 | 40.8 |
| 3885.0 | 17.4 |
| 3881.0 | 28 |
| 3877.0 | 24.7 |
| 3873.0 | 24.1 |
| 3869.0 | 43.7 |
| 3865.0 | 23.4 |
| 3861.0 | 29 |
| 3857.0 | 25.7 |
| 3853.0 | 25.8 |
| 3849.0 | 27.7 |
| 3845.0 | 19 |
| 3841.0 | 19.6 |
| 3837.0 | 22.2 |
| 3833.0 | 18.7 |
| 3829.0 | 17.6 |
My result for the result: 1.1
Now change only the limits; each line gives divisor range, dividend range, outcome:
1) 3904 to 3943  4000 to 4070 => 1.05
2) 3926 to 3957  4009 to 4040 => 1.11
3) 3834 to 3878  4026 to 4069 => 1.17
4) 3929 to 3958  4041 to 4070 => 1.19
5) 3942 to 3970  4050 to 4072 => 1.21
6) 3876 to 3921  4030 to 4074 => 1.12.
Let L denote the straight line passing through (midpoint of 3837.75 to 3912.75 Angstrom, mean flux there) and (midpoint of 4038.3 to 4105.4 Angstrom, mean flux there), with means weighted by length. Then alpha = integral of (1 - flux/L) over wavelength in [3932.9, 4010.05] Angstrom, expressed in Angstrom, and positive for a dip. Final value 8.0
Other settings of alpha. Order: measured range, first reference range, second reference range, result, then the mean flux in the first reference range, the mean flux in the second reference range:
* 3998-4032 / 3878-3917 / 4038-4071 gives 3.4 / 26.7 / 27.9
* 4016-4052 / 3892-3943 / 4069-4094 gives -1.5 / 25.8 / 25.9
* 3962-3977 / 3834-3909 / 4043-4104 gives 1.4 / 25.7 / 27.4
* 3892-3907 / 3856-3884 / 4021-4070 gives 2.3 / 28.1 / 27.5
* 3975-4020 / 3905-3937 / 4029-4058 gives 5.0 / 26.9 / 27.2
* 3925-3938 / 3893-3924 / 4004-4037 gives 1.5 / 26.8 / 26.2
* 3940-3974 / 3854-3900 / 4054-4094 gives 2.4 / 27.1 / 26.7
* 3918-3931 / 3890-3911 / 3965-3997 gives -1.5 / 24.8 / 25.2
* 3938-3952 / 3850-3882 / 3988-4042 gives -0.4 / 28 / 25.6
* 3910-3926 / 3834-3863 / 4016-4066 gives -2.8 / 24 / 27.2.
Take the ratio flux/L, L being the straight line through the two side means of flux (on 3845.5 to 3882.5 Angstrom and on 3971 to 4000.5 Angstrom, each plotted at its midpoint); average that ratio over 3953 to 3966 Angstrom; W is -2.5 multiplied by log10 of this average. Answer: 0.21 mag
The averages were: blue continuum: 27.6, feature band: 20.4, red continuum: 23.9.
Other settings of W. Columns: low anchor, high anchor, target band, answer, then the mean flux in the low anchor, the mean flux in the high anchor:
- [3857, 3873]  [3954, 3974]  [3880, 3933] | 0.017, 30.2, 23.1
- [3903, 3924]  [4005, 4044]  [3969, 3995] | 0.082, 28.6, 26.6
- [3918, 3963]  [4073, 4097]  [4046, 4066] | -0.110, 25.1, 24.5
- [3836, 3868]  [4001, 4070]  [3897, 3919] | -0.094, 24.7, 26.6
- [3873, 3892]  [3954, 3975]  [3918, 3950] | -0.070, 26.9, 23.1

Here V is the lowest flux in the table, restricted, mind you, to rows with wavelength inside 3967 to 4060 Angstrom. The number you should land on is 16.2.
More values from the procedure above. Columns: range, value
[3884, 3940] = 17.4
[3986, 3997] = 22.8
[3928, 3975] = 16.6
